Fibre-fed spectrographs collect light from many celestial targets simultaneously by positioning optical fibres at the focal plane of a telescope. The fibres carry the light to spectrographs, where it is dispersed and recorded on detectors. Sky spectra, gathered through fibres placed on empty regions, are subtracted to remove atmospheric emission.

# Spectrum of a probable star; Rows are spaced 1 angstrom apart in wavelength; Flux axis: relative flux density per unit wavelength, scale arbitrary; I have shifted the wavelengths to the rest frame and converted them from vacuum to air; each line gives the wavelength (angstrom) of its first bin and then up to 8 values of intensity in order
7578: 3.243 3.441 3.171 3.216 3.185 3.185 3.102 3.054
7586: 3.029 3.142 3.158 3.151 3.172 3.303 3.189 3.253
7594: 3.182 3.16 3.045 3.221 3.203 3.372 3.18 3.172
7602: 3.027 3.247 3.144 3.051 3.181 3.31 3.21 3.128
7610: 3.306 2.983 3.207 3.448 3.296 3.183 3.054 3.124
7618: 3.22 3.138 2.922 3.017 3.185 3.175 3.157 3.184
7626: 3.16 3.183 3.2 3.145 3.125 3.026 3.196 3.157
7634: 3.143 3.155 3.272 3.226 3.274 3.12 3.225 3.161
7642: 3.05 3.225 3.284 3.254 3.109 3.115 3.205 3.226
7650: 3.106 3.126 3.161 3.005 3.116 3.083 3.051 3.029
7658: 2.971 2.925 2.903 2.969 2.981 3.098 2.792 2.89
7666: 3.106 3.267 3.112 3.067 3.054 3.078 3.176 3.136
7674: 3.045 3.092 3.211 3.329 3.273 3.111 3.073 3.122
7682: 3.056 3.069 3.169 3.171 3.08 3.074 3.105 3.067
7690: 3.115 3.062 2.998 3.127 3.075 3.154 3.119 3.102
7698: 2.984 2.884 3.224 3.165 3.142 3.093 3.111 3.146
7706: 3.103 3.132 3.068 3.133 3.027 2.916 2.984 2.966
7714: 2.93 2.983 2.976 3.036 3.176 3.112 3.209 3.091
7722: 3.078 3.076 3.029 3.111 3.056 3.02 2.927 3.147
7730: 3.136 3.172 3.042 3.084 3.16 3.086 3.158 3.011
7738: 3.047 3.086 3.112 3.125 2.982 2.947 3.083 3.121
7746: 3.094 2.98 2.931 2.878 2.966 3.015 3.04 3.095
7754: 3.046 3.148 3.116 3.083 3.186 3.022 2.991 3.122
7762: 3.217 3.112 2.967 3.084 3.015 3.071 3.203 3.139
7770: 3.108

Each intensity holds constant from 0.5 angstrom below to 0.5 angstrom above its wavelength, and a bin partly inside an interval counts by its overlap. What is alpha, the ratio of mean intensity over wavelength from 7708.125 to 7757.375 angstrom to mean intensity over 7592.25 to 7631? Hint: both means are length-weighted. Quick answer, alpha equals 0.96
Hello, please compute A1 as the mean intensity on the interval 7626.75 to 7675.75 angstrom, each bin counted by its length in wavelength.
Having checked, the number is 3.11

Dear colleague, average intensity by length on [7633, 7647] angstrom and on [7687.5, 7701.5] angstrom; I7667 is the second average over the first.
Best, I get 0.97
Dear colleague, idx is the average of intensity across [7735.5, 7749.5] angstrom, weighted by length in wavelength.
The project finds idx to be 3.04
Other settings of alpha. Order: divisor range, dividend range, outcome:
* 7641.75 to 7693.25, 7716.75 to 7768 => 0.99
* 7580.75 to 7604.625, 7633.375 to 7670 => 0.98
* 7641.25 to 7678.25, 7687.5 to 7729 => 0.99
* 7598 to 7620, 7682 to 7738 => 0.97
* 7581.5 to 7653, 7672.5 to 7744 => 0.97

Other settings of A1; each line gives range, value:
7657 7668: 3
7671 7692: 3.12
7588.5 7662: 3.15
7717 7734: 3.09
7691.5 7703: 3.09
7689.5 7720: 3.07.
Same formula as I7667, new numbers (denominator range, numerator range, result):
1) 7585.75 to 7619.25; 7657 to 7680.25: 0.96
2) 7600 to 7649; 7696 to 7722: 0.97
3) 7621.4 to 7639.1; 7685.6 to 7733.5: 0.97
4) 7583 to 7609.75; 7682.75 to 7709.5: 0.98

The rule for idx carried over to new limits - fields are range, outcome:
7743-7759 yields 3.05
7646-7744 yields 3.08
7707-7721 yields 3.04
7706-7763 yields 3.06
